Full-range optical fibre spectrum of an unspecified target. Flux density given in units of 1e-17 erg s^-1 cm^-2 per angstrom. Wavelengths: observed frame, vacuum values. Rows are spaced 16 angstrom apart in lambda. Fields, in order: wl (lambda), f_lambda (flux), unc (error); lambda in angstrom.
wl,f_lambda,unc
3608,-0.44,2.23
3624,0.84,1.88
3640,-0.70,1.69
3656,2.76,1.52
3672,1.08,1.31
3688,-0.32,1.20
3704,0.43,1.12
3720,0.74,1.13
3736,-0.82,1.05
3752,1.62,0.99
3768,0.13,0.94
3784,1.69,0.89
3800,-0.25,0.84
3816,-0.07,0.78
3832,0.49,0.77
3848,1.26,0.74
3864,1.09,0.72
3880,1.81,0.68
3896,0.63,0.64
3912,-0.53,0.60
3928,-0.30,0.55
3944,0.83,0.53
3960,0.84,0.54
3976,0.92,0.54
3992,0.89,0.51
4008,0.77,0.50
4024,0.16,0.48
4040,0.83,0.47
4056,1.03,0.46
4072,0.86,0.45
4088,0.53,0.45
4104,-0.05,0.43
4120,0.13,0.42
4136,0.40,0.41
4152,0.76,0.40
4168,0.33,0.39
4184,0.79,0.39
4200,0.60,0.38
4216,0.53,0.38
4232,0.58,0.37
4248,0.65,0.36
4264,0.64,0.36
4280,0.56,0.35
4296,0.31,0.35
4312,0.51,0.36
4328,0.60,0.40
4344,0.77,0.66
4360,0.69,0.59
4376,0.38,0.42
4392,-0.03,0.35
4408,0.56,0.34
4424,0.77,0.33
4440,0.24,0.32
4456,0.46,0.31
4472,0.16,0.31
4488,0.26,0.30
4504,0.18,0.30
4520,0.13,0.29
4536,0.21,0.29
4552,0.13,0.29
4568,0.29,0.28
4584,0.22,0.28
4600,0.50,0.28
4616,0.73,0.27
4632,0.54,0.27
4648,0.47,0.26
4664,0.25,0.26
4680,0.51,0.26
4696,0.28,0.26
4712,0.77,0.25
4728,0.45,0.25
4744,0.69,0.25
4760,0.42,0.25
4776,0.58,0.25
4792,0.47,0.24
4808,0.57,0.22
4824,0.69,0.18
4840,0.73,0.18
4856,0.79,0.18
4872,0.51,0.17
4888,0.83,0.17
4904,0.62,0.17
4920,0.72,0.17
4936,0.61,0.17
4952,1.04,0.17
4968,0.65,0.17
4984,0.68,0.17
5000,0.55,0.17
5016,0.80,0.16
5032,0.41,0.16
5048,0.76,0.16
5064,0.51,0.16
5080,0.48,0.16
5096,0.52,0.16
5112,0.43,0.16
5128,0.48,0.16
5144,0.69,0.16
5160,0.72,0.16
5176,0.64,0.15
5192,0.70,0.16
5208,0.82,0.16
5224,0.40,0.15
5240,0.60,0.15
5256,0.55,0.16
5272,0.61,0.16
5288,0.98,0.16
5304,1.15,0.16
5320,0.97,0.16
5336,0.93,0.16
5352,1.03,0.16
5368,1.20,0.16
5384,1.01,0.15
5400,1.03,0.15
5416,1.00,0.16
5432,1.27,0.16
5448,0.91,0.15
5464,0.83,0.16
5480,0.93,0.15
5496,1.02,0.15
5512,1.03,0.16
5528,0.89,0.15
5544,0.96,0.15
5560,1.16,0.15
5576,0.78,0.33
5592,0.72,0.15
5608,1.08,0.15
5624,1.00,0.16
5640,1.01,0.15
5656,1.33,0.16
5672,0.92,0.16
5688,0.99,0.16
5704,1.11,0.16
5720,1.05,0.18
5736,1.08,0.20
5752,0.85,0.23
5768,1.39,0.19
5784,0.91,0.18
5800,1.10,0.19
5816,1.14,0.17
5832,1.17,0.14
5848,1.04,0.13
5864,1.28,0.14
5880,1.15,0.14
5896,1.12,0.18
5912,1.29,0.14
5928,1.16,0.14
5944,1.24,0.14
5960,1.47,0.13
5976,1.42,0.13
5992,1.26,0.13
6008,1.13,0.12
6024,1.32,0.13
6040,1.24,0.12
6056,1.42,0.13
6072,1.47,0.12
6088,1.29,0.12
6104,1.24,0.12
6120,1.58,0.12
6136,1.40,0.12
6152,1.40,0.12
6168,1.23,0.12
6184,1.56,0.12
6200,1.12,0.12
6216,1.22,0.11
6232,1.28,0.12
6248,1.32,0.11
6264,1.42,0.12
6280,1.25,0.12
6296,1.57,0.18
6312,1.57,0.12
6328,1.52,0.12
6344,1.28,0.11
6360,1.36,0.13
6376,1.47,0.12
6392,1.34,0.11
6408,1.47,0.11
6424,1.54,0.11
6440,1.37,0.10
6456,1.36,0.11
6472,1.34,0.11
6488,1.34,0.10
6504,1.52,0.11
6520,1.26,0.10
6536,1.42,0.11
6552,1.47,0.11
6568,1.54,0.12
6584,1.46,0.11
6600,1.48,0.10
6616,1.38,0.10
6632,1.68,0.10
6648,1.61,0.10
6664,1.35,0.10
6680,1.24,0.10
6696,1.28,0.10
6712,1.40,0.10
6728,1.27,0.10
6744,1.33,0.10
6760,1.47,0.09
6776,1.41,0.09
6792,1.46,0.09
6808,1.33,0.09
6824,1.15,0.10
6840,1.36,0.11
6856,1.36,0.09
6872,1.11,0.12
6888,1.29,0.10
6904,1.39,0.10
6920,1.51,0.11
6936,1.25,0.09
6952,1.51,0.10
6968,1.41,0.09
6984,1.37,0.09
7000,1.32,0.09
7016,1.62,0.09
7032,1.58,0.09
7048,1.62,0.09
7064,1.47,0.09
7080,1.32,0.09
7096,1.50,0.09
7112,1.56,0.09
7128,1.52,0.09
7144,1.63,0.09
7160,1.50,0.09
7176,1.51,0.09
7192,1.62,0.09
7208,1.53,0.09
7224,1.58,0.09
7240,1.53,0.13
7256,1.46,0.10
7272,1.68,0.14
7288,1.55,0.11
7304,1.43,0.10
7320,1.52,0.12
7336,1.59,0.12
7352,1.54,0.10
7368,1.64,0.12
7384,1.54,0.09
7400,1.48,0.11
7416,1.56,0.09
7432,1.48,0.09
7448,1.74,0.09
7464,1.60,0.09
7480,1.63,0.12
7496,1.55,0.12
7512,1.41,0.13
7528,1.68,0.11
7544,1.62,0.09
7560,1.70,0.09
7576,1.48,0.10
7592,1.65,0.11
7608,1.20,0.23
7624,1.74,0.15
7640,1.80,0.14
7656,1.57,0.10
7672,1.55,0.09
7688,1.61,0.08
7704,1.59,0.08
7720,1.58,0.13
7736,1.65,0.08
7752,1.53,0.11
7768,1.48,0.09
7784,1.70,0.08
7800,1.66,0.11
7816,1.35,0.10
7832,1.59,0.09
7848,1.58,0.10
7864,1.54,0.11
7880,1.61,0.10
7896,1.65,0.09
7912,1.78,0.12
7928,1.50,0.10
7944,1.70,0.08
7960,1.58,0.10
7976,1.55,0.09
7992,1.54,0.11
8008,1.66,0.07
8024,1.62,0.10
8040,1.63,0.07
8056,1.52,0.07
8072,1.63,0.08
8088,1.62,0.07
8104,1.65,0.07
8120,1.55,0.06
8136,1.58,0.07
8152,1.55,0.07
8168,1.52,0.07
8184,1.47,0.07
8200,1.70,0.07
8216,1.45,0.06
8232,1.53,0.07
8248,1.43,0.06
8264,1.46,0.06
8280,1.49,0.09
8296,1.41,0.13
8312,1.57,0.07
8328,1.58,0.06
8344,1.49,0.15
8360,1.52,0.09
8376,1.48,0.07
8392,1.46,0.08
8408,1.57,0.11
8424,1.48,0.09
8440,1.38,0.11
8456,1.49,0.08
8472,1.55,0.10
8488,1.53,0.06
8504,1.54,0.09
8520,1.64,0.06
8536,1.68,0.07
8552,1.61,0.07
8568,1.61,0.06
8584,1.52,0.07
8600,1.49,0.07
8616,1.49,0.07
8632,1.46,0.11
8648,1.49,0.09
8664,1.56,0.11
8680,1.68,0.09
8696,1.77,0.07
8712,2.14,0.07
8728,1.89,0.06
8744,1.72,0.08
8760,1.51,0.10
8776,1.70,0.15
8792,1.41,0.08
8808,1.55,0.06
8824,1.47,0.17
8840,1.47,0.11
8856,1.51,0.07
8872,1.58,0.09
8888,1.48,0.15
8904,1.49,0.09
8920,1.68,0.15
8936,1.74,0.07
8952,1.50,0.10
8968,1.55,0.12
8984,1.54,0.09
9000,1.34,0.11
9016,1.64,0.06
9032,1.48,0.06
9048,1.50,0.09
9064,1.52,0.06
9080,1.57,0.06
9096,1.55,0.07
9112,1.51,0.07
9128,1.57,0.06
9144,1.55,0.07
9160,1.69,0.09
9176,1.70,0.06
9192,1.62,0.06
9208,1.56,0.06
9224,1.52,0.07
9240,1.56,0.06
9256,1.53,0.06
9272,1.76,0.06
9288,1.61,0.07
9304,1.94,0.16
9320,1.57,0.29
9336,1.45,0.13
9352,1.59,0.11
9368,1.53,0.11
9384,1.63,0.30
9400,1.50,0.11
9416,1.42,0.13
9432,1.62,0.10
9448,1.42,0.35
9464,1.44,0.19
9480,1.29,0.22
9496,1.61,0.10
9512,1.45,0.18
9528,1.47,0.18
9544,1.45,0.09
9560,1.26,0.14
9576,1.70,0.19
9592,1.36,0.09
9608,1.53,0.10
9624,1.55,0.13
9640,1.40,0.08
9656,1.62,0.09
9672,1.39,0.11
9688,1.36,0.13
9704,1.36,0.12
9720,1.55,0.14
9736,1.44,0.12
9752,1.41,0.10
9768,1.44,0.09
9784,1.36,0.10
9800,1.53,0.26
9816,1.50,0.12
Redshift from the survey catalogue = 0.33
